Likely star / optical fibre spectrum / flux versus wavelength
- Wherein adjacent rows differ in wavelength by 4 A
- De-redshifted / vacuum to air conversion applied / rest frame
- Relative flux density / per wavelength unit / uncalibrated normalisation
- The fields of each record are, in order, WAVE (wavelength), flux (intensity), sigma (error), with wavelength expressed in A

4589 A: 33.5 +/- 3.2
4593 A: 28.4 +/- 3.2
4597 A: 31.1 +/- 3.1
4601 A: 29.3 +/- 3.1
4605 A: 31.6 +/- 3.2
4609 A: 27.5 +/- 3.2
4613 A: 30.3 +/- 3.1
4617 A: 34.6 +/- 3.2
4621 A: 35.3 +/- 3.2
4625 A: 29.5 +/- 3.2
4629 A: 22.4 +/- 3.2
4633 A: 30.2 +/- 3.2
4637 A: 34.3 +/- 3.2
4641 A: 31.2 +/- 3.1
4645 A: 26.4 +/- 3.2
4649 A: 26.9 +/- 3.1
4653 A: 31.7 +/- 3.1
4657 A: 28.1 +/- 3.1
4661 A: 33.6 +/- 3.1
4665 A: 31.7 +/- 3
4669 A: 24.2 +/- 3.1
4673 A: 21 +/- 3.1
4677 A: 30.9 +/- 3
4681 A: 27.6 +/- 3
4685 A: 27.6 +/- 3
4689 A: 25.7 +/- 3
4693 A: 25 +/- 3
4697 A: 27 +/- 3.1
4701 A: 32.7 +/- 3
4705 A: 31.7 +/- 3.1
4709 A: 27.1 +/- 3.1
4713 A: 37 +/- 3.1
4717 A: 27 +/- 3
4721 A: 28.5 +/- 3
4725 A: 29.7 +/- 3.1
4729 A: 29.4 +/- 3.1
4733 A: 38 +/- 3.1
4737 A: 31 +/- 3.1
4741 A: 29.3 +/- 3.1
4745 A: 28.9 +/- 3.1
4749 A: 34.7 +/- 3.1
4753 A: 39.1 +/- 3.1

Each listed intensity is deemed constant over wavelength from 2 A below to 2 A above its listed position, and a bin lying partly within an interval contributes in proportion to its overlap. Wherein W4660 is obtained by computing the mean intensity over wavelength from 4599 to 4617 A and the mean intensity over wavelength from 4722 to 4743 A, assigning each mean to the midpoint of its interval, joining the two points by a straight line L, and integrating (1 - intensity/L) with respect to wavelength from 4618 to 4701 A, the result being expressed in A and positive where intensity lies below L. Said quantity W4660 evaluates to 5.4 A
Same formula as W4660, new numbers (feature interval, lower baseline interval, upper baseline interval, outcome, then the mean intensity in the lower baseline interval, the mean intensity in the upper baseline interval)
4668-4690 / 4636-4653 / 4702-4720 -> 2.9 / 29.7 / 30.7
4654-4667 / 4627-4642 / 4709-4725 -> -0.7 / 29.4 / 30.2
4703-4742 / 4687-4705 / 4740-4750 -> -1.8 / 28.1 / 30.8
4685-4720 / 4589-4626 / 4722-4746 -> 2.2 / 31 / 31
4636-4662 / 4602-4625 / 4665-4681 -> -1.4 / 31.5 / 26.4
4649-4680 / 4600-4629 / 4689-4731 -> 1.4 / 30.6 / 29.3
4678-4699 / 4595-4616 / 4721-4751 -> 2.8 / 30.2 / 31.4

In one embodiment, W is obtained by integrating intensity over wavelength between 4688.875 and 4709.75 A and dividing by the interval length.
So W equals 28.5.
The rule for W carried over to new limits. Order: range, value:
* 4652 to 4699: 27.8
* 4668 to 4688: 26.3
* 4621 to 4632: 28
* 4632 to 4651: 29.8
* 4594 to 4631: 30.1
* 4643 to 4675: 27.9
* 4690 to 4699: 26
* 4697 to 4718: 30.9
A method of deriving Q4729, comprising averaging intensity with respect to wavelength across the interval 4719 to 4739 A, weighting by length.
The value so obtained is 31.3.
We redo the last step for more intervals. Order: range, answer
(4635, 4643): 32.8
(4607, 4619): 30.8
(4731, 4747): 31.8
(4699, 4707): 32.2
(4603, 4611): 29.6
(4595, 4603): 30.2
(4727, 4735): 33.7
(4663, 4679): 26.9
